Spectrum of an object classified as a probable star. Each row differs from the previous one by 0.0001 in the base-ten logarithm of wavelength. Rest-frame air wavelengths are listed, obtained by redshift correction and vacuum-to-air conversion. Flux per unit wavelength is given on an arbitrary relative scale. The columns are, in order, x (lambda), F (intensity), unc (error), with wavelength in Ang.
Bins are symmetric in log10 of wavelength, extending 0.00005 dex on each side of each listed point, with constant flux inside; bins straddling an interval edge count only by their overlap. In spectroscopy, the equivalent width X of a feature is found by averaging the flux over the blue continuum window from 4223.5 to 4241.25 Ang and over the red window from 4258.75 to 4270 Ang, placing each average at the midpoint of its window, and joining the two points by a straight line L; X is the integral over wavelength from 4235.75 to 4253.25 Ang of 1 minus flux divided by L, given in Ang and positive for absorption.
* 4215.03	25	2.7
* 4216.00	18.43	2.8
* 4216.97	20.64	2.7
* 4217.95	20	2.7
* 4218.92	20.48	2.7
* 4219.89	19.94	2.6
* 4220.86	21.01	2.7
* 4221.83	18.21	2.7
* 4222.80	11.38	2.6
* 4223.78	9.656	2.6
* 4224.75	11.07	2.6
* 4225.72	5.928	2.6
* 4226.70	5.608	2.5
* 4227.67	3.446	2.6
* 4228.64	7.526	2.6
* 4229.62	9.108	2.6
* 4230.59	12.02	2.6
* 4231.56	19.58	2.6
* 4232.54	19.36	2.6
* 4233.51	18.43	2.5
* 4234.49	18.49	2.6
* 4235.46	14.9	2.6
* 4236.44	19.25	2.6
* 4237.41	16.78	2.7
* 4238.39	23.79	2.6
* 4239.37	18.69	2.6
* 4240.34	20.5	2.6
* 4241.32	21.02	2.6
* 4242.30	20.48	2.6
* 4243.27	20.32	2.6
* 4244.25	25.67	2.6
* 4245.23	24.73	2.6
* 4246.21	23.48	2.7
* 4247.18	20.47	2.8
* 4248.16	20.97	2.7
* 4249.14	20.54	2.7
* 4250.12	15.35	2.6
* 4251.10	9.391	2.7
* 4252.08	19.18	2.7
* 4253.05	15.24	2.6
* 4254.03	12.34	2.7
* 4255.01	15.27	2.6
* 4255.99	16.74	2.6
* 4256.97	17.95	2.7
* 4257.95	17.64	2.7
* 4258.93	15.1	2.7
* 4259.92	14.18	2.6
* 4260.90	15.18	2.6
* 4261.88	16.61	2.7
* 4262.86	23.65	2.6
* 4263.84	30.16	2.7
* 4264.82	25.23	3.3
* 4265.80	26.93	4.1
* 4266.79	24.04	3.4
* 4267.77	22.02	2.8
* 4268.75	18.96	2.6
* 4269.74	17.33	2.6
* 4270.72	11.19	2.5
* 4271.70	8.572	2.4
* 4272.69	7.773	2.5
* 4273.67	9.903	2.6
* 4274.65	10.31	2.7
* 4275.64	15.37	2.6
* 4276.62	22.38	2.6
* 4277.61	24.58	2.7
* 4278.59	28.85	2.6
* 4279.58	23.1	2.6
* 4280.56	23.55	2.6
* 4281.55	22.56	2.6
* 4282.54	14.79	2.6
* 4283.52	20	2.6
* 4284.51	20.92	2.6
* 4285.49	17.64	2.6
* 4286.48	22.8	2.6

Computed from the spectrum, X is -3.18 Ang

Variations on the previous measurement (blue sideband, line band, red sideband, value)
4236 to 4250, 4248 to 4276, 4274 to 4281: 5.3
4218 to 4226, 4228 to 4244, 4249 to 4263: -2.0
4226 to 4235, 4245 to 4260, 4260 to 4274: -1.4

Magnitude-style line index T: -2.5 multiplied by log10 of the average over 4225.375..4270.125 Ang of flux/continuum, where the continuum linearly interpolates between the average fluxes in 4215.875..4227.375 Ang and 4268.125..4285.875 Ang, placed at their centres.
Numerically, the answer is -0.10 mag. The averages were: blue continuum 14.9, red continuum 17.7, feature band 17.9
